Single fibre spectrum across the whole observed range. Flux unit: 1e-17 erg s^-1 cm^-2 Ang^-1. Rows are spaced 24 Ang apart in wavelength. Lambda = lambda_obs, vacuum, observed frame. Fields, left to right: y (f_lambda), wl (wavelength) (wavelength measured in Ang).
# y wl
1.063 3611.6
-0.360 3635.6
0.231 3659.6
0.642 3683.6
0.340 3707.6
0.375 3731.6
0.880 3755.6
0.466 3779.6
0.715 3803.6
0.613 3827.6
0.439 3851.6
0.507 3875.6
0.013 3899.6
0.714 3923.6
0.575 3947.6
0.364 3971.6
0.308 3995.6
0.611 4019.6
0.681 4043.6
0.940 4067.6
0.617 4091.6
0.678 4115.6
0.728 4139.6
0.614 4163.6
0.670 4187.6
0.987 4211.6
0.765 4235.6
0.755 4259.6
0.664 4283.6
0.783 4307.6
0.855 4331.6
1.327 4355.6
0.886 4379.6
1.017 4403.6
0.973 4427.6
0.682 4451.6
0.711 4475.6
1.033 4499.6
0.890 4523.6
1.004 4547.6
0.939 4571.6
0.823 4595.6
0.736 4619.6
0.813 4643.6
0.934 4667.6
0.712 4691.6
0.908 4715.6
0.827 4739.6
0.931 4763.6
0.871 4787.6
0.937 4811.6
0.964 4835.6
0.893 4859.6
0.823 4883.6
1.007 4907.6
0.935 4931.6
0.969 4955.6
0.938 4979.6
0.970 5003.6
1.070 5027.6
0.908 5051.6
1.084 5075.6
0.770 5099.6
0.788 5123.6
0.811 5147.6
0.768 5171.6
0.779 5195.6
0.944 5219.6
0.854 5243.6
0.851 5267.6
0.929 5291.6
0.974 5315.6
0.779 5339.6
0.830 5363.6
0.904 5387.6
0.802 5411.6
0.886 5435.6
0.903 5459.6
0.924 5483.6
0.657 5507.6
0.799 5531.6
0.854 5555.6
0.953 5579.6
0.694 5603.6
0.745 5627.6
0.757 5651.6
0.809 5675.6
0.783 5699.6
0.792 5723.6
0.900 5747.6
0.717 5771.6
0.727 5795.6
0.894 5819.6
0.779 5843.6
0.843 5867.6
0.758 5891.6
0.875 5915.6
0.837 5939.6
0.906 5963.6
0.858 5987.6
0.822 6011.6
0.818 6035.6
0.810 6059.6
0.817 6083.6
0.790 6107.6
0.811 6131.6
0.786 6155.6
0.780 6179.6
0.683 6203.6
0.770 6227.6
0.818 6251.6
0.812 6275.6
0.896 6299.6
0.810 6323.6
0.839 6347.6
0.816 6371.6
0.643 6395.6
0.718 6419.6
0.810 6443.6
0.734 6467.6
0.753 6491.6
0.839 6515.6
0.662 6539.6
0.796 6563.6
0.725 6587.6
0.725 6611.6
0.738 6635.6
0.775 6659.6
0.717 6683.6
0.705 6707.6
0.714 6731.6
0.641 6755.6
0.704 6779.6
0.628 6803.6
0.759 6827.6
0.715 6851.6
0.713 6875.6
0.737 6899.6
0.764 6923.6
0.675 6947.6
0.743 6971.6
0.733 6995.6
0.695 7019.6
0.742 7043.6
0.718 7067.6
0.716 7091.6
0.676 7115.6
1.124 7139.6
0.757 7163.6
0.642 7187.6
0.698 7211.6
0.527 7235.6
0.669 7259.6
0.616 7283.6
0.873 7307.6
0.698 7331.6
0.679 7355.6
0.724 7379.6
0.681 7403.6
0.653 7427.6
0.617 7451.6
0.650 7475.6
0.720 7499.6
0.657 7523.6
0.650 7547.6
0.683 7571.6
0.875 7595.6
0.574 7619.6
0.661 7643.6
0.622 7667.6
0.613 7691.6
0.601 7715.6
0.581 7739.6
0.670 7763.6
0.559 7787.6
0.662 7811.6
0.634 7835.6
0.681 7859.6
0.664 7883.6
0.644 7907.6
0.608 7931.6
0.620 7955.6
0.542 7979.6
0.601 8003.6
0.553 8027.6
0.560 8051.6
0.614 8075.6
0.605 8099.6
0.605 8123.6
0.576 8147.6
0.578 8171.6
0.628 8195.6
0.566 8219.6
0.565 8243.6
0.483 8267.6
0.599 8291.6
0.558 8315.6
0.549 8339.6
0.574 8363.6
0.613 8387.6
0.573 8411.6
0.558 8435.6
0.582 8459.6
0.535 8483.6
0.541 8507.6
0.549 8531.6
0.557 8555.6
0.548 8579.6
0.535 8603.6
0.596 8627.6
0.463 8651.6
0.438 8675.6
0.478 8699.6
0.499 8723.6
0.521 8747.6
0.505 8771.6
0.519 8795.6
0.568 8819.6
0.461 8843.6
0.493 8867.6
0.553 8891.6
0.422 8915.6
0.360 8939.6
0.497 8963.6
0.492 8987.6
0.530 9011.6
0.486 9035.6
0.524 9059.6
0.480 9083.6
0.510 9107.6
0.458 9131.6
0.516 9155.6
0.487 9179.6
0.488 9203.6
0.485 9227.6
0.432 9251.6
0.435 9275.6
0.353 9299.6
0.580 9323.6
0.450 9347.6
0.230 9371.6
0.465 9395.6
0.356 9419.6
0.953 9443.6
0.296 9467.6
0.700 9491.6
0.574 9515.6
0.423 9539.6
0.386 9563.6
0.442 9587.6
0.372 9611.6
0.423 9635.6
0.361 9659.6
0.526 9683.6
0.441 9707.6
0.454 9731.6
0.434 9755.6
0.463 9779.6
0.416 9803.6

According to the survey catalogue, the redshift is 0.09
